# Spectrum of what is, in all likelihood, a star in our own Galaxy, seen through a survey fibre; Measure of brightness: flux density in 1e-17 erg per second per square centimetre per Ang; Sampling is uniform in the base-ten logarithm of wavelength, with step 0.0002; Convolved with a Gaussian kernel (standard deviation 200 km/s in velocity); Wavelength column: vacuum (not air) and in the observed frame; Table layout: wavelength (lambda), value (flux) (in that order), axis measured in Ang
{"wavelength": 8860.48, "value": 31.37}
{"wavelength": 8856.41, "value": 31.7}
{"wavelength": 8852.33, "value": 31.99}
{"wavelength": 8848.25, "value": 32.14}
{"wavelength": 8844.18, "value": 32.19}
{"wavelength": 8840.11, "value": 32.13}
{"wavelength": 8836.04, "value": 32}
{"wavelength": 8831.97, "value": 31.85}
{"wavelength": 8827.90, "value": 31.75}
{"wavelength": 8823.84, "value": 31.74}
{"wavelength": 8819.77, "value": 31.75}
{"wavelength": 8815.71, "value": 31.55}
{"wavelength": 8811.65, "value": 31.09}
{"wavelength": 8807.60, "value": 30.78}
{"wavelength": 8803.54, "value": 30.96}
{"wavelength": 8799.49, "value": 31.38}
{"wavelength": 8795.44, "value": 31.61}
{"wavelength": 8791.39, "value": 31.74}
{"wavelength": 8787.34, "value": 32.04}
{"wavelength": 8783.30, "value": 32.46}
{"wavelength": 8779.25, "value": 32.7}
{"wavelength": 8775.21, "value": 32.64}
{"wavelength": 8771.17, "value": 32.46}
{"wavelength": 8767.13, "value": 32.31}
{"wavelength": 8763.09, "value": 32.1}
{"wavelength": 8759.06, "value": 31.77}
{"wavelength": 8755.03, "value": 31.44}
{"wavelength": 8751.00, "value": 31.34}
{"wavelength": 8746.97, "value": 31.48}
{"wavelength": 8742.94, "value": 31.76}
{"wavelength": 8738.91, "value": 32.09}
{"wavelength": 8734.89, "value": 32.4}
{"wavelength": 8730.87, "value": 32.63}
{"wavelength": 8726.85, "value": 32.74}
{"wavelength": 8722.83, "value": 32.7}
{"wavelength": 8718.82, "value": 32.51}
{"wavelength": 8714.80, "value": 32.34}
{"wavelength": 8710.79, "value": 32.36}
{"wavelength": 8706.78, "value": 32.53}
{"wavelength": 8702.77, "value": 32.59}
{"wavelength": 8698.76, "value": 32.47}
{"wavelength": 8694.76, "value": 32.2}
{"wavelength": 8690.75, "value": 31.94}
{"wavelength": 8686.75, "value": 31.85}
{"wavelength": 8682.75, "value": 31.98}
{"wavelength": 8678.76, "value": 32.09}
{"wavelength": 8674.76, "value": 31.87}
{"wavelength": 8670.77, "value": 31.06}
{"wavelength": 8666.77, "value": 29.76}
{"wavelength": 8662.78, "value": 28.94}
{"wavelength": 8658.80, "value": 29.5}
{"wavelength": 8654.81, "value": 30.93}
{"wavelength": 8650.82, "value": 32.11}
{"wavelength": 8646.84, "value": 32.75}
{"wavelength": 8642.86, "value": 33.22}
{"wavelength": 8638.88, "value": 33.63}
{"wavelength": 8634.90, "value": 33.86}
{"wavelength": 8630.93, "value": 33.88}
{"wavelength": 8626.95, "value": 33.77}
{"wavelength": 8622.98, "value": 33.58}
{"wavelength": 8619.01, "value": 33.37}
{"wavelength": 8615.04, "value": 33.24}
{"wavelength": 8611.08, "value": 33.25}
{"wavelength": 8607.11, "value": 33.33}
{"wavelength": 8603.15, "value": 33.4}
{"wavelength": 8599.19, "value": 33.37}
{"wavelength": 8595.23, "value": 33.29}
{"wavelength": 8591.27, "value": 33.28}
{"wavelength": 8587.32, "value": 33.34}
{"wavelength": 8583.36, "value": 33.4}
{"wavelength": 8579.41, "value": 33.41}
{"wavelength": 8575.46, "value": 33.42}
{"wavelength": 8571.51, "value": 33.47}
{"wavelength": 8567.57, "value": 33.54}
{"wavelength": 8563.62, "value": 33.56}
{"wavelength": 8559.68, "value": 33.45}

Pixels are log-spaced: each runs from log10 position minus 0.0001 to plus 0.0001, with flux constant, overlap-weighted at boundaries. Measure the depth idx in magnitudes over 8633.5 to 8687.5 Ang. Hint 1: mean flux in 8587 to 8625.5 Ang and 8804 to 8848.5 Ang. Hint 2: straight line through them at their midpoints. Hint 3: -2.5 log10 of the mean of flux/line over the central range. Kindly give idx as 0.04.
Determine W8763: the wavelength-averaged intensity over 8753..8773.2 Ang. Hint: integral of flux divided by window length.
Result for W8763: 32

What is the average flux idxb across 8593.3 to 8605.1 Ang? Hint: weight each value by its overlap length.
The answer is 33.4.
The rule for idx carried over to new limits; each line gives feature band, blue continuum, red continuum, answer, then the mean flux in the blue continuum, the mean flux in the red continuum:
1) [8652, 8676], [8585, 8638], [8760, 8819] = 0.090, 33.5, 31.8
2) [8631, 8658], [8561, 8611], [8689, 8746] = 0.008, 33.4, 32.4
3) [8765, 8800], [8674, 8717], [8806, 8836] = -0.015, 32.2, 31.5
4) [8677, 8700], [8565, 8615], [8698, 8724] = 0.019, 33.4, 32.5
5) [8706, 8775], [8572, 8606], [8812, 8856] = 0.009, 33.4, 31.9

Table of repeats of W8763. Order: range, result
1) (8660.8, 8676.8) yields 30.4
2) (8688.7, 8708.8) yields 32.3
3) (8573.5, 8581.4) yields 33.4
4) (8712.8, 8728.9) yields 32.6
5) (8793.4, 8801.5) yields 31.5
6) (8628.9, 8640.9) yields 33.8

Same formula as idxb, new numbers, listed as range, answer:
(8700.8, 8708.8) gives 32.6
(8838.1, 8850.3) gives 32.2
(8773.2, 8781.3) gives 32.7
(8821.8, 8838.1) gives 31.8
